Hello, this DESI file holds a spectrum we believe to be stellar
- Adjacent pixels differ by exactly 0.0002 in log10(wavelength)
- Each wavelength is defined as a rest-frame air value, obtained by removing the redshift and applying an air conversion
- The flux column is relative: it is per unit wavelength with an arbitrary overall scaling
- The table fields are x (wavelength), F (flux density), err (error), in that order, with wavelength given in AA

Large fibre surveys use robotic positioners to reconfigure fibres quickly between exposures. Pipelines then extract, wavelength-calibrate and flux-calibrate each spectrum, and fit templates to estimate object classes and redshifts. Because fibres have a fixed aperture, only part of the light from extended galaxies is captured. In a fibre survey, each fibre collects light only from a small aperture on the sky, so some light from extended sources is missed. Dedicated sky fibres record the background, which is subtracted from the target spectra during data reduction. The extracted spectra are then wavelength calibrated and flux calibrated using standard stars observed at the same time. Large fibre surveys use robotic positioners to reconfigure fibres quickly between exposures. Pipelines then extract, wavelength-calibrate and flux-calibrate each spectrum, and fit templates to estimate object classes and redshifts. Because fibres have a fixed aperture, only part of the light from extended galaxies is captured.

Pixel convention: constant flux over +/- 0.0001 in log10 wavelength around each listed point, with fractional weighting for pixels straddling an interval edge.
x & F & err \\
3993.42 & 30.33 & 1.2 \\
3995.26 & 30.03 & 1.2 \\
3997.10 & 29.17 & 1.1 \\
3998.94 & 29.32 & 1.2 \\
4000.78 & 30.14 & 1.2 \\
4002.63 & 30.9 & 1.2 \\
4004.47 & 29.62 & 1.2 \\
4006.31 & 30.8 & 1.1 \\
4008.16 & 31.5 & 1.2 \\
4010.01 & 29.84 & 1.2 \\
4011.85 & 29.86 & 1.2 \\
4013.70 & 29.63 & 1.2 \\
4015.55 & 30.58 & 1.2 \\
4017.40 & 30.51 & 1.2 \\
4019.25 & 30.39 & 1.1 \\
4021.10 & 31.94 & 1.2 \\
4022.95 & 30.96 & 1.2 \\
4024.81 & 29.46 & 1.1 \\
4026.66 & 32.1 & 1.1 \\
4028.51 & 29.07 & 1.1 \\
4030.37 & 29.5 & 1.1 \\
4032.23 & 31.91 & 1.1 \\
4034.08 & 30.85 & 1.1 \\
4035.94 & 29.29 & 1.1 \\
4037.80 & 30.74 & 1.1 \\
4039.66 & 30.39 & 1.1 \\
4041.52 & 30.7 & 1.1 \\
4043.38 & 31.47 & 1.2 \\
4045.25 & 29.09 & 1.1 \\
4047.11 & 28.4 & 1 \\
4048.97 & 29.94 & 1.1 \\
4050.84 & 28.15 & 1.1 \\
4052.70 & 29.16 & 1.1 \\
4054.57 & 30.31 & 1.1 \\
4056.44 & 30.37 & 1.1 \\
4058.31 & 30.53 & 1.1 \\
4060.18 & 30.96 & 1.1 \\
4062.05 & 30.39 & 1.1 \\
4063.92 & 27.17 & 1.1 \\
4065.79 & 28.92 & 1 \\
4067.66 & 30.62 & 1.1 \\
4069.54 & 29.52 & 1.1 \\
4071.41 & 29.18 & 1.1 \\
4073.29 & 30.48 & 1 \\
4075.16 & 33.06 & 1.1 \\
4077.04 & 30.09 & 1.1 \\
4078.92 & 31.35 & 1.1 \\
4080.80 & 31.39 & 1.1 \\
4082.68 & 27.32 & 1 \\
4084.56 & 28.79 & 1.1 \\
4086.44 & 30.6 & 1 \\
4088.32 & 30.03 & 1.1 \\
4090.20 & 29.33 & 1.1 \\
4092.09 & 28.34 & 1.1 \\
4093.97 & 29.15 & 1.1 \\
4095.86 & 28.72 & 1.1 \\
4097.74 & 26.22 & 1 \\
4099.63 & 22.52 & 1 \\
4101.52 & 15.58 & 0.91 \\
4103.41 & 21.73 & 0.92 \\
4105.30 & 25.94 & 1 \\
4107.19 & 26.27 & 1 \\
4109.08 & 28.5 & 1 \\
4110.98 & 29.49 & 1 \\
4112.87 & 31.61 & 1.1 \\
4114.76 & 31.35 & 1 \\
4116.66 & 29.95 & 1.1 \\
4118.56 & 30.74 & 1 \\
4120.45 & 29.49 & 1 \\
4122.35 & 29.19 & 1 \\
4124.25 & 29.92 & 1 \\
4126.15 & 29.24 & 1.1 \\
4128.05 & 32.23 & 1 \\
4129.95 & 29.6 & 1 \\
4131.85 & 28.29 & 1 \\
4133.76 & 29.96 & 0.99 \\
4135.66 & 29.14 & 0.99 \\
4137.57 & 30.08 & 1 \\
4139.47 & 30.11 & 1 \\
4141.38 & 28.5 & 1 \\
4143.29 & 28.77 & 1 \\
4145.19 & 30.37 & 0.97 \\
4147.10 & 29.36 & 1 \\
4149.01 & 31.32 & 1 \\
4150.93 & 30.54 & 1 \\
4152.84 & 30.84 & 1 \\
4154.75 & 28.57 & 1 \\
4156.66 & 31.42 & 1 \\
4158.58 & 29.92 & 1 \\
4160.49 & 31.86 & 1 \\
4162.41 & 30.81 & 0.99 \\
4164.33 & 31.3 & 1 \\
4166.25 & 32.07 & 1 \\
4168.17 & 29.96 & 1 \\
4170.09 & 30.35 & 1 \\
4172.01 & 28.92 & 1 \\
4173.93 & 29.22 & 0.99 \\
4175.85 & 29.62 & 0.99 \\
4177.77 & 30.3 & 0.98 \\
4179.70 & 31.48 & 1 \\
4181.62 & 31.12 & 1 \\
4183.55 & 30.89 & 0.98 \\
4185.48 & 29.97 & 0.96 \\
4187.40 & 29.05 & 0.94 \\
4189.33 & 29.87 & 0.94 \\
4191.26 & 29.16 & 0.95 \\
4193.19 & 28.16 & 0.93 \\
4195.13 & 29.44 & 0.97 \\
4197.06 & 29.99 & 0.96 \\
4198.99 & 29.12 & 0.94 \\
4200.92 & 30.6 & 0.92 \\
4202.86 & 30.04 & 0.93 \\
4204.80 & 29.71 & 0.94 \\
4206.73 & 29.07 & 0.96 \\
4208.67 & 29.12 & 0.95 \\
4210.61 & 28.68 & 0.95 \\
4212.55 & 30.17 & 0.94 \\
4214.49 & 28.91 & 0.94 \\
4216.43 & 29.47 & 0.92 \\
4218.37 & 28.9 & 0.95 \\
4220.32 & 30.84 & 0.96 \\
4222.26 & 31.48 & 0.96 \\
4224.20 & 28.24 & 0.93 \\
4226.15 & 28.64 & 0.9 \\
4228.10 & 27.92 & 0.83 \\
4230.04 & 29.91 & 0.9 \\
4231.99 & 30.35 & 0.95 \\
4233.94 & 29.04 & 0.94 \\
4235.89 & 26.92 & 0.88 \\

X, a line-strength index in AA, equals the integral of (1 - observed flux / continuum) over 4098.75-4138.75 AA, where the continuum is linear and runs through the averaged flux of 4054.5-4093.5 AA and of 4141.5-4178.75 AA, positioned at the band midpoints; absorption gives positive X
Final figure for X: 2.57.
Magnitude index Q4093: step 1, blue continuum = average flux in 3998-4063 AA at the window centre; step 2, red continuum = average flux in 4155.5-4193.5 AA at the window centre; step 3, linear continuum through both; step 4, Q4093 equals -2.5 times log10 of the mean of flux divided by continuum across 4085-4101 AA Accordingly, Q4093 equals 0.09 mag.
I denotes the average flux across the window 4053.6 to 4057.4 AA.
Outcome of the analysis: 30.3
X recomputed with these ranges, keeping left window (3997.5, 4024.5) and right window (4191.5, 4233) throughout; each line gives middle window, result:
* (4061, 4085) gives 0.2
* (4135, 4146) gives 0.1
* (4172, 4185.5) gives -0.3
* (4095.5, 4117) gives 2.6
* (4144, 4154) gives -0.2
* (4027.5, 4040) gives 0.0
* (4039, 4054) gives 0.3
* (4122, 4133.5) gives 0.0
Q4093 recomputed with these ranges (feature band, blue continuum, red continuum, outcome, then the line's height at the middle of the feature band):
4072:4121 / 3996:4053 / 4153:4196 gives 0.07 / 30.2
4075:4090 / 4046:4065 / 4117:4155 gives -0.02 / 29.6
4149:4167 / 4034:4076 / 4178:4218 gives -0.04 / 29.8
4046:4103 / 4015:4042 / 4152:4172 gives 0.06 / 30.6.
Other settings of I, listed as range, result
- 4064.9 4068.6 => 29.8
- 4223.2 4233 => 29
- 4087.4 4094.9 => 29.2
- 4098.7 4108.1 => 22.4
